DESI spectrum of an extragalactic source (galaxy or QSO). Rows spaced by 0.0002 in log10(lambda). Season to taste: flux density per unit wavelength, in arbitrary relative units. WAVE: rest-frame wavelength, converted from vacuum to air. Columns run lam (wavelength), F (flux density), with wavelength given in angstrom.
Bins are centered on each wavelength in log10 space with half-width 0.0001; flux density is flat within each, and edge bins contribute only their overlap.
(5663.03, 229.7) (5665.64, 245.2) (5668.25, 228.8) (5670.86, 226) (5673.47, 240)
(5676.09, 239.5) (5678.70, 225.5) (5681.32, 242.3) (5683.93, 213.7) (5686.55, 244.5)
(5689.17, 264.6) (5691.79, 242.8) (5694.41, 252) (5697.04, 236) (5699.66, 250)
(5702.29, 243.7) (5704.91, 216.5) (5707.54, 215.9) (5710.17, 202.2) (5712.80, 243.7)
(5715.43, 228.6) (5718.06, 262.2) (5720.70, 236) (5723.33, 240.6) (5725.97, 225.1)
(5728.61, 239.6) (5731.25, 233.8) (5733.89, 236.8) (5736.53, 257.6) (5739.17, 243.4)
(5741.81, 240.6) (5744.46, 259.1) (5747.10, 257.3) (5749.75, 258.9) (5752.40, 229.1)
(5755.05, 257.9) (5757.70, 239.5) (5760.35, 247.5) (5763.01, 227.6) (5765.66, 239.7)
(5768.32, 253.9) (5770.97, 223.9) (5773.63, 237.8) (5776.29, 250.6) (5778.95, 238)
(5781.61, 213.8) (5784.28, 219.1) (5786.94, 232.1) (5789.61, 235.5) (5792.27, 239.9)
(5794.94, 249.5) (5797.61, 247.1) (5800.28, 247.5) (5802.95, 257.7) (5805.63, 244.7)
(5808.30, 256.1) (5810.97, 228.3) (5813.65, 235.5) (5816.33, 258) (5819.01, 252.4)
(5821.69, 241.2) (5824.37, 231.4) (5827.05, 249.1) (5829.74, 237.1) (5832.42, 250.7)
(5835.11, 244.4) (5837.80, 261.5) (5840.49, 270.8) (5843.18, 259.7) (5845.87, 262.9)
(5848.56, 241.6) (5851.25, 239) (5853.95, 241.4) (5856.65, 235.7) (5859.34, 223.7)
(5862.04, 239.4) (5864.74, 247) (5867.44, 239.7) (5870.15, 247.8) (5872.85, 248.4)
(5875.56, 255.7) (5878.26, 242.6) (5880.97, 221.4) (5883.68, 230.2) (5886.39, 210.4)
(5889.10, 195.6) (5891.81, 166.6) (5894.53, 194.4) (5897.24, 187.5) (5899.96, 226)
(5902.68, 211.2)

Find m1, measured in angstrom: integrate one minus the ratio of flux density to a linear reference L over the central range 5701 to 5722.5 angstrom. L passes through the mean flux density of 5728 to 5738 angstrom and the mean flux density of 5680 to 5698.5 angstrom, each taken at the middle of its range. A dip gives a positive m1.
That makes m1 1.0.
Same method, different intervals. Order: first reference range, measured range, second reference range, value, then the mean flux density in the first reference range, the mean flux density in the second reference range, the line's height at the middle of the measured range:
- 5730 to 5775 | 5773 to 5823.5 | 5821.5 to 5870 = 0.7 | 244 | 245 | 245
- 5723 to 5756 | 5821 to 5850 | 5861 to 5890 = -1.5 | 245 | 235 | 238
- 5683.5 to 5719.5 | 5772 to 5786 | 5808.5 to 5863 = 0.6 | 237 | 245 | 242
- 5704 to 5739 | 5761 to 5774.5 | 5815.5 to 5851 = 0.2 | 234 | 250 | 241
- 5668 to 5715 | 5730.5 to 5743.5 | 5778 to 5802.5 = -0.4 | 235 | 237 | 236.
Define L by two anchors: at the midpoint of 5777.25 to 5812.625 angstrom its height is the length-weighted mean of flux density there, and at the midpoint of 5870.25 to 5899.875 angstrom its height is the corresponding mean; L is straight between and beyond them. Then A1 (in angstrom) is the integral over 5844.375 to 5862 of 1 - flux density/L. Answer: -1.2 angstrom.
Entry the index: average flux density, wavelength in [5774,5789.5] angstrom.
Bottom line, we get 231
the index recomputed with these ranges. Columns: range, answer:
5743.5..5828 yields 242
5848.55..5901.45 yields 226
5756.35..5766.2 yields 239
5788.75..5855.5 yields 247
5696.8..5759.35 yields 240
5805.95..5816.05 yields 242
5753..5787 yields 237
